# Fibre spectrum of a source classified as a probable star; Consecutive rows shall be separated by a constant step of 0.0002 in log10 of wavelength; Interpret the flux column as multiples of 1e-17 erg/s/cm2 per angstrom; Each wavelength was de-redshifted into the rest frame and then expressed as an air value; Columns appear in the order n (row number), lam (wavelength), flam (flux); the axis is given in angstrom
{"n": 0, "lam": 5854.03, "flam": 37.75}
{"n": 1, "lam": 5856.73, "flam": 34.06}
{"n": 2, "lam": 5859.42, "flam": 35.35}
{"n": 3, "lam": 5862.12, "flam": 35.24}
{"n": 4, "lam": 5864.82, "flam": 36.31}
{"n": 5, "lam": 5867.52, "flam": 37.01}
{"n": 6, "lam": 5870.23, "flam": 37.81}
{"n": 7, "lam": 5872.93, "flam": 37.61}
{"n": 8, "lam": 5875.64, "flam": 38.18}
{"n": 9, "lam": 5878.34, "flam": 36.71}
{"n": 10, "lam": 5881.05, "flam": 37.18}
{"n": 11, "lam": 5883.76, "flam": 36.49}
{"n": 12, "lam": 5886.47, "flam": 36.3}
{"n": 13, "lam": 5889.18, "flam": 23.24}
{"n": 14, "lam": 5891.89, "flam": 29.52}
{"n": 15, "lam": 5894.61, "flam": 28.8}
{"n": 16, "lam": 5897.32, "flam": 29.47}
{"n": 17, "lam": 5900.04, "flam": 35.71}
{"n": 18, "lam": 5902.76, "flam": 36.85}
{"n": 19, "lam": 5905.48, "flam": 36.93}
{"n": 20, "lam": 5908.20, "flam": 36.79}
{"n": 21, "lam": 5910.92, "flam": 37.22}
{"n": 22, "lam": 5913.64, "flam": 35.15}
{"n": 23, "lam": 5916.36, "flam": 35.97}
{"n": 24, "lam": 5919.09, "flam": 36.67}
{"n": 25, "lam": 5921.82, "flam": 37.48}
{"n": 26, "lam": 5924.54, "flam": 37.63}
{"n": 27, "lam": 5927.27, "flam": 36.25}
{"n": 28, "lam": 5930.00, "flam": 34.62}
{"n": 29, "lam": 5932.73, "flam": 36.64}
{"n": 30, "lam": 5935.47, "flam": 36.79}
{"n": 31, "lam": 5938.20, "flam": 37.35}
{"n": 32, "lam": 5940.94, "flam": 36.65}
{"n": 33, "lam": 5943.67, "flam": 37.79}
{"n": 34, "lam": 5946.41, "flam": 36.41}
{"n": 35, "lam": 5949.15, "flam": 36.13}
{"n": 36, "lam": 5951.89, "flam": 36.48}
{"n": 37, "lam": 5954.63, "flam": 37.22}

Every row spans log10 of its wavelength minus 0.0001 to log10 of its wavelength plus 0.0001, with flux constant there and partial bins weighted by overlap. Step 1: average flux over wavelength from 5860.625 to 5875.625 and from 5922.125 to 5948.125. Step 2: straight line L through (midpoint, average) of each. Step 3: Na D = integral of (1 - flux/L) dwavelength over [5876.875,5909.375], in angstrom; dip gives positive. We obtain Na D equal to 2.79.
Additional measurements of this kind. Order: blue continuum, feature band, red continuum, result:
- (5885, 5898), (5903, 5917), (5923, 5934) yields -1.5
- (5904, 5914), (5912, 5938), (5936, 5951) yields 0.2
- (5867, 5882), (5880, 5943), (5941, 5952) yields 3.4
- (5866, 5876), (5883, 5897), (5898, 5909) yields 2.4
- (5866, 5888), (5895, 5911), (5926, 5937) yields 0.7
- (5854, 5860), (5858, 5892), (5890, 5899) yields -3.1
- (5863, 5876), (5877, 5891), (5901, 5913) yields 1.2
